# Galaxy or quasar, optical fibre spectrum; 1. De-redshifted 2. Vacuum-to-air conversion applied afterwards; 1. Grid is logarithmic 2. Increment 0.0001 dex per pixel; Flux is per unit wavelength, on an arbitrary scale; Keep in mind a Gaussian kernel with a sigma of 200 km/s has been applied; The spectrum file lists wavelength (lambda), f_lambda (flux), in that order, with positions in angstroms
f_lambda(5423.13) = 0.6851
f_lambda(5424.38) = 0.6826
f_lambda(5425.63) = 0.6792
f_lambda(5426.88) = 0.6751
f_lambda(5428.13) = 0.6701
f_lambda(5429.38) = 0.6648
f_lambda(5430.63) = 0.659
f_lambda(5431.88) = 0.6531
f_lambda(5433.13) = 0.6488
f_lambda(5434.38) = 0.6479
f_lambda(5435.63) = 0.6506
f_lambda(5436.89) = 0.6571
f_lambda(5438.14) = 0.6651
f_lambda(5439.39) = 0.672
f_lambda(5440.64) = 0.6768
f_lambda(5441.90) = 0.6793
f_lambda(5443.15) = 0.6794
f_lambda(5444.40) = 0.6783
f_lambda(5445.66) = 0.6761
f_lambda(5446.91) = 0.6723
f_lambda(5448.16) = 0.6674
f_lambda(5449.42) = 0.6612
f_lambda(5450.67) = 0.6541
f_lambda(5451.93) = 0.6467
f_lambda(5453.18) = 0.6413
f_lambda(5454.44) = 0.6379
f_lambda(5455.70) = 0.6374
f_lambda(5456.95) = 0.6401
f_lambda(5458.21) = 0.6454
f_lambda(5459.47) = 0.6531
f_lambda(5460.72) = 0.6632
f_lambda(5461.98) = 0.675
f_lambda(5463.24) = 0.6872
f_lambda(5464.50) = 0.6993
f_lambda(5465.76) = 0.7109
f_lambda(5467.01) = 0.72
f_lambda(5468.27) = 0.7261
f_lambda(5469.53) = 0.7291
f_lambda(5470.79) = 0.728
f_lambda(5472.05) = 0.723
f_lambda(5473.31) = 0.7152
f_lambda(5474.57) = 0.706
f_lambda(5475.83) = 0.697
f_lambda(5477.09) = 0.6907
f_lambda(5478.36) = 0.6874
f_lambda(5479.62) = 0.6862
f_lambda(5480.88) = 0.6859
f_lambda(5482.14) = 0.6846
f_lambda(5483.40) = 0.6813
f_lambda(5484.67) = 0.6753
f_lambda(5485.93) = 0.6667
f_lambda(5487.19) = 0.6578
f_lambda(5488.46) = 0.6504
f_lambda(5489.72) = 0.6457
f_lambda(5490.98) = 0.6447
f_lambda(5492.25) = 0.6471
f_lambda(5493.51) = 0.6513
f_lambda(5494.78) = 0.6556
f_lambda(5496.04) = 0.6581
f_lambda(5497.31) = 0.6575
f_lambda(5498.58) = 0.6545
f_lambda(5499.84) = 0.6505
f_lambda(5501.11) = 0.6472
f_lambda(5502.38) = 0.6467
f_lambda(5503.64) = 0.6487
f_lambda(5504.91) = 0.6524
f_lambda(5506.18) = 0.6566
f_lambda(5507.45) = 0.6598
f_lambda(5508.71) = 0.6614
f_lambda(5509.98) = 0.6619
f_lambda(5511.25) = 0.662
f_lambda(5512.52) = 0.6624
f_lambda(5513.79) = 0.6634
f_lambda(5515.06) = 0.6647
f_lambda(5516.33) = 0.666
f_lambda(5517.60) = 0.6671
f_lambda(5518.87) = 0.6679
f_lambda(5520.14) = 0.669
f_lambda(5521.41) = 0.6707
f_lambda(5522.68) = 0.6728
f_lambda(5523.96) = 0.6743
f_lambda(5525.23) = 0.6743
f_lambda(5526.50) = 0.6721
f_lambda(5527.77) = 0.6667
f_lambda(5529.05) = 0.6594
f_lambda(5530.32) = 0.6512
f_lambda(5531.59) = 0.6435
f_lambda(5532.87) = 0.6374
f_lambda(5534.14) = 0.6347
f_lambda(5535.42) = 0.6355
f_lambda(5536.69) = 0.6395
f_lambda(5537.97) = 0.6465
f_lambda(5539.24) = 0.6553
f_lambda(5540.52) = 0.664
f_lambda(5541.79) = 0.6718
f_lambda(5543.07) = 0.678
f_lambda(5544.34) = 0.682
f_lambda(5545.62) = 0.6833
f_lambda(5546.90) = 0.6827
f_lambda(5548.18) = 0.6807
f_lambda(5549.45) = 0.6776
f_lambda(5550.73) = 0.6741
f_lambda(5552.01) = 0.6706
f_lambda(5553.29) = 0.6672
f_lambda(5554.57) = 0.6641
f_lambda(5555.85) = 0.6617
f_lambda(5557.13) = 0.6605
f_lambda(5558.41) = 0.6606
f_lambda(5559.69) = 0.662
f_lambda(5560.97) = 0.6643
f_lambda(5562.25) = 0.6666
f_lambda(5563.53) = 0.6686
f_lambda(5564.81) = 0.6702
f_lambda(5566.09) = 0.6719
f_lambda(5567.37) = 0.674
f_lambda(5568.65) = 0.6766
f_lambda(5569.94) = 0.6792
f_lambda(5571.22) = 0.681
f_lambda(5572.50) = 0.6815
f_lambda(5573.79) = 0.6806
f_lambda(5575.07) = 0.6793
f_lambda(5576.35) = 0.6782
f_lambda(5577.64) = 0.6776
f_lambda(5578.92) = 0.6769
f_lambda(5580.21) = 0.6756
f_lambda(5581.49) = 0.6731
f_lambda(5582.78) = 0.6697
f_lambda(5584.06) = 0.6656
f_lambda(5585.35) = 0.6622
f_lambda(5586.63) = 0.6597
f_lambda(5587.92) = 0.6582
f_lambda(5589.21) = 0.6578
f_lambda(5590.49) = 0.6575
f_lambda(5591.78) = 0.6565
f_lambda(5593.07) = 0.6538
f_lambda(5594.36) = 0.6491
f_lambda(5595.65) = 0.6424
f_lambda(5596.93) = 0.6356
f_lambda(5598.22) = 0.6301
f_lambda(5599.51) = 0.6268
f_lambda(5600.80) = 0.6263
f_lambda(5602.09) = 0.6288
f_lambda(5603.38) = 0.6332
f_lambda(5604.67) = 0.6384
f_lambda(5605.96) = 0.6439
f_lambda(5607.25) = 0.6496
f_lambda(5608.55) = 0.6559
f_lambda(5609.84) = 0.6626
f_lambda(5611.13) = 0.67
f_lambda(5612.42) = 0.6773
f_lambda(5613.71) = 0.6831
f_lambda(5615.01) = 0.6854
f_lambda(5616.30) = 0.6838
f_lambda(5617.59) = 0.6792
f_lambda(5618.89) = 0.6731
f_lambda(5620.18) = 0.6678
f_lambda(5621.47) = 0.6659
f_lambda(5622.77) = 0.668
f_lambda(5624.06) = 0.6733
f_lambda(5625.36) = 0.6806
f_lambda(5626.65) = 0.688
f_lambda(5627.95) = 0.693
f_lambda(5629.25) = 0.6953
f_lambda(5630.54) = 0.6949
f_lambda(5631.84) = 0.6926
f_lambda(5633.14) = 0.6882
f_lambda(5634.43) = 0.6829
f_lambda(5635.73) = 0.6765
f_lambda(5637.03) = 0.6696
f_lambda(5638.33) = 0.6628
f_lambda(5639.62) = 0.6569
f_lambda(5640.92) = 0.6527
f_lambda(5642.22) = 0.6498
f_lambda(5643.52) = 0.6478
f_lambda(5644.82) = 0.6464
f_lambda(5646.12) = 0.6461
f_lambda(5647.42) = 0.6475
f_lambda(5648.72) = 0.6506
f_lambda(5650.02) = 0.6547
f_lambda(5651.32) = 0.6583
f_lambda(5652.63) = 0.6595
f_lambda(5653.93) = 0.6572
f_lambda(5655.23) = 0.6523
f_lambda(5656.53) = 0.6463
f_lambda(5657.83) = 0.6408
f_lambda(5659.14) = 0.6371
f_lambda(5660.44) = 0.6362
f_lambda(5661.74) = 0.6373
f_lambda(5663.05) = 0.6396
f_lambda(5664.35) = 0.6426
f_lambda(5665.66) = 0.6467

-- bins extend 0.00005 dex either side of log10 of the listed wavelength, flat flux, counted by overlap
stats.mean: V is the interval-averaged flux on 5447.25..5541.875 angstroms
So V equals 0.667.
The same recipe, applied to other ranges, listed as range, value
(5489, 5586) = 0.664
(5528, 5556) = 0.662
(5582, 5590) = 0.663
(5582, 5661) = 0.66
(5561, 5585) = 0.674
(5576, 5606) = 0.653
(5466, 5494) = 0.687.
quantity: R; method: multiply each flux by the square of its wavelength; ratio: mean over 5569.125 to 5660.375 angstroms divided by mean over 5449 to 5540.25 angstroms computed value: 1.04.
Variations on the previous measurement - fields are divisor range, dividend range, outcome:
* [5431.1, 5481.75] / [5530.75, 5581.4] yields 1.02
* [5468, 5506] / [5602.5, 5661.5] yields 1.04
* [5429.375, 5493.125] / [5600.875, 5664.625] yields 1.04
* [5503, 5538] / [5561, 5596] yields 1.04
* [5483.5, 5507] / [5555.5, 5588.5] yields 1.05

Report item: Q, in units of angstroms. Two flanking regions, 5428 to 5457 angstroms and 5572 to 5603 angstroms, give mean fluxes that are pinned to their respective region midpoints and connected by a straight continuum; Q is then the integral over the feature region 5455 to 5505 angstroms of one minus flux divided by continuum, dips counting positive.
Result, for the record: -1.1 angstroms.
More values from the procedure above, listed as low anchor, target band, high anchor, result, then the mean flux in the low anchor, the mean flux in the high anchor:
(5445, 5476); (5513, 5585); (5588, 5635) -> 0.32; 0.68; 0.664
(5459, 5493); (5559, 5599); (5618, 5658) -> 0.48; 0.687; 0.666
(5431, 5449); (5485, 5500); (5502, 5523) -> 0.21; 0.666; 0.662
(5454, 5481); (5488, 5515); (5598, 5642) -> 1.16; 0.689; 0.667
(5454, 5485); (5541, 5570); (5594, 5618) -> -0.25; 0.688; 0.653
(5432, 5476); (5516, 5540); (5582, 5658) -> 0.40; 0.676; 0.661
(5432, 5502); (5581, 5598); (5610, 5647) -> 0.42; 0.671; 0.673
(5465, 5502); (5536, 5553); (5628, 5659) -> 0.10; 0.68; 0.662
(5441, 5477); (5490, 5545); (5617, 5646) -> 1.59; 0.681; 0.672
